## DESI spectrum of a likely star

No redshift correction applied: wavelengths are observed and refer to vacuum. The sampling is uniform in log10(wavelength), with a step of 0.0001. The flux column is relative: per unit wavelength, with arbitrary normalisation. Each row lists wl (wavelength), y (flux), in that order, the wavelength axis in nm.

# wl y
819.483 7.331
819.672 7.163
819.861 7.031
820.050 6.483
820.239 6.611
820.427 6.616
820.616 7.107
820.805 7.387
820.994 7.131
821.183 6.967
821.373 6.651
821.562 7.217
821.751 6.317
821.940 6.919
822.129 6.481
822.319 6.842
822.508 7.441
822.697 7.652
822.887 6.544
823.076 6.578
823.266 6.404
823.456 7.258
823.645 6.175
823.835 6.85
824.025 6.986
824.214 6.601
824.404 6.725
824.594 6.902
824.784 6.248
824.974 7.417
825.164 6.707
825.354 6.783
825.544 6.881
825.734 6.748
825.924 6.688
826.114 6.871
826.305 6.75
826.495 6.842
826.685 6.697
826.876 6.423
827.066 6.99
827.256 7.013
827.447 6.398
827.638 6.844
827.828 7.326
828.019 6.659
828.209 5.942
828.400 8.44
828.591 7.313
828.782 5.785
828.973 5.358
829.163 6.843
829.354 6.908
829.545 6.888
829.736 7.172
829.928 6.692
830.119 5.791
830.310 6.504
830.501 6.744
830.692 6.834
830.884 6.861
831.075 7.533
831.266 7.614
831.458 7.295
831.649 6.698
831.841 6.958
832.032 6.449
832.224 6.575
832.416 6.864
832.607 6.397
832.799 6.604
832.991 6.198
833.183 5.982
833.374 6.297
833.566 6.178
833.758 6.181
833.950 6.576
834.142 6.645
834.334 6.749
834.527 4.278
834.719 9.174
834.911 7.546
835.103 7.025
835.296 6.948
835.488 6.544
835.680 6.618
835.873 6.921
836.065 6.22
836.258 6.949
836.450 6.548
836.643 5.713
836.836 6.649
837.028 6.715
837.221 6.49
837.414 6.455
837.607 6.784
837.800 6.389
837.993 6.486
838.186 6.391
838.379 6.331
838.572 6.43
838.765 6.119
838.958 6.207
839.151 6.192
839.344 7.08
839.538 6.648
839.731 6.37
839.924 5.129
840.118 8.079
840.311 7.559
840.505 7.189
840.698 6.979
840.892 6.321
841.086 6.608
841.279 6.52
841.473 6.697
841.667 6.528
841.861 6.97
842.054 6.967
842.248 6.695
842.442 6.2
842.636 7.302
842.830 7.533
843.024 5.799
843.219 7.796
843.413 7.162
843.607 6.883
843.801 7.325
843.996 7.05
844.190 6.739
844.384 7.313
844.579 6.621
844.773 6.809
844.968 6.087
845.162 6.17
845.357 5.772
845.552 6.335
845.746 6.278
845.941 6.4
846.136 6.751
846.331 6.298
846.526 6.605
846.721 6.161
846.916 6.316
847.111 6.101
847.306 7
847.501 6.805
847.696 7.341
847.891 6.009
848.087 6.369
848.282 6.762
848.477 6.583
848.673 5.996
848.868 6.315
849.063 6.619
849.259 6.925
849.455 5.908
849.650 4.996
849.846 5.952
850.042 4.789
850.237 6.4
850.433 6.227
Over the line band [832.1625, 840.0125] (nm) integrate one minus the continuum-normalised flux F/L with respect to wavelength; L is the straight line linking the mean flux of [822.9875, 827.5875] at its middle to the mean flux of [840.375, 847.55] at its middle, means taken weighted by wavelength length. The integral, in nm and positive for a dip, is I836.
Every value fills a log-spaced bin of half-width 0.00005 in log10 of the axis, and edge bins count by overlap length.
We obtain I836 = 0.24 nm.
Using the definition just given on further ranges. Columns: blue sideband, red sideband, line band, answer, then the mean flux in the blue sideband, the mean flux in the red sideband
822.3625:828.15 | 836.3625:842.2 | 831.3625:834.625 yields 0.14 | 6.81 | 6.59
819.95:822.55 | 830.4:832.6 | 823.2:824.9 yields 0.04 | 6.86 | 6.93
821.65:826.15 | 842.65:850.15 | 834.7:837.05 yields -0.06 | 6.79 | 6.5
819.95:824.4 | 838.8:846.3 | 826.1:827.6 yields 0.01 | 6.83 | 6.7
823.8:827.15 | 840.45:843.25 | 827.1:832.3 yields -0.01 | 6.78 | 6.78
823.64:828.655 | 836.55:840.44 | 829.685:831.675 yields -0.05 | 6.83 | 6.52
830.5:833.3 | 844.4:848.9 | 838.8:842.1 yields -0.06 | 6.77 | 6.45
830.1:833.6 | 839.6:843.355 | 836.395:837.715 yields 0.05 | 6.68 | 6.8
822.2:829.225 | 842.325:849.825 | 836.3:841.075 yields 0.06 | 6.78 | 6.56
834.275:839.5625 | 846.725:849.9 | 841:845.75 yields -0.20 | 6.59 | 6.37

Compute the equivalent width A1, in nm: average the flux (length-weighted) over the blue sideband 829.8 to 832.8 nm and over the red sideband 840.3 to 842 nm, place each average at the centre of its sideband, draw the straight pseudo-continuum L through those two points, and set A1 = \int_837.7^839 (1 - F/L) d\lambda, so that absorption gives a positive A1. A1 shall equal 0.08 nm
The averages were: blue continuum 6.78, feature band 6.34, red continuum 6.79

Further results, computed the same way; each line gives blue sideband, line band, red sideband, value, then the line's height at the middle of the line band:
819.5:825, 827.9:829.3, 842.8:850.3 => 0.02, 6.75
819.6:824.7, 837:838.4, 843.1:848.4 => 0.04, 6.71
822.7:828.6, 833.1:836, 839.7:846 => 0.06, 6.77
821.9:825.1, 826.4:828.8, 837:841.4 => -0.03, 6.76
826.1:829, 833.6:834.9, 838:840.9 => 0.01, 6.67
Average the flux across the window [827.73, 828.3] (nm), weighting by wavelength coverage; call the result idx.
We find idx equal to 6.66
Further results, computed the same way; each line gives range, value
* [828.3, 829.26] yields 6.74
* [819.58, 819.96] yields 7.08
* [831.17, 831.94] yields 7.14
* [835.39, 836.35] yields 6.65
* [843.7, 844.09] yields 7.18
